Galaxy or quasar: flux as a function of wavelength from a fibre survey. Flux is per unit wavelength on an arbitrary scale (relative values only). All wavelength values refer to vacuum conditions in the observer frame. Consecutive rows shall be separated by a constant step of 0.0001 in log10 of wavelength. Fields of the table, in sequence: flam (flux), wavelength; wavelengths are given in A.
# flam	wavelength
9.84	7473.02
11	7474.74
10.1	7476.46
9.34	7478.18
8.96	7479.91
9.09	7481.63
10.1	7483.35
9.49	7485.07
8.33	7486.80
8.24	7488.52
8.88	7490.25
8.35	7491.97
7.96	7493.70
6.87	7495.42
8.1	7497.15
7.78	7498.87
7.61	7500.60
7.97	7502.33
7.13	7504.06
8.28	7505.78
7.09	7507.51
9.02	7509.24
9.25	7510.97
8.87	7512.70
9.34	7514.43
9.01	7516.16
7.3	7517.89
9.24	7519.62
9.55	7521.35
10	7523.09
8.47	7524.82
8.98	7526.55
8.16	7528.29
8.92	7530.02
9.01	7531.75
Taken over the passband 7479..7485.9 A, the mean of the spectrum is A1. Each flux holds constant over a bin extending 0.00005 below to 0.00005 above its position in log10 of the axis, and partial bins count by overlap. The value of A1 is 9.41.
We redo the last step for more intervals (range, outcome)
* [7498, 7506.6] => 7.76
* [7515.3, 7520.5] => 8.53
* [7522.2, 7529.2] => 8.9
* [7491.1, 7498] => 7.82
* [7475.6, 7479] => 9.73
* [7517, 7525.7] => 8.91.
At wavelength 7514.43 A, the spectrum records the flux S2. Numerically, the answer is 9.34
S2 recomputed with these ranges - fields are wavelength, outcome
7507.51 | 7.09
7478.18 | 9.34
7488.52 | 8.24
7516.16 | 9.01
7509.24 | 9.02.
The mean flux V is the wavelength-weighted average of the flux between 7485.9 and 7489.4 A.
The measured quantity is 8.28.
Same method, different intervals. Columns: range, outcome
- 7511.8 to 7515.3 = 9.11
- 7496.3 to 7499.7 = 7.96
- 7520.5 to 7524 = 9.74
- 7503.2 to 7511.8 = 8.15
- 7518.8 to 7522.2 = 9.4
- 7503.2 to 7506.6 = 7.72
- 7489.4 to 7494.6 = 8.39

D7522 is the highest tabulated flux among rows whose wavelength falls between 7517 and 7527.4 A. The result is 10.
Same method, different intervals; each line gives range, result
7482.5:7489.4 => 10.1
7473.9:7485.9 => 11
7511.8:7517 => 9.34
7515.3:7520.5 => 9.24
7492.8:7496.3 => 7.96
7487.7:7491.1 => 8.88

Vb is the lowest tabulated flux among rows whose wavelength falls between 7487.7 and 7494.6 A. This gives 7.96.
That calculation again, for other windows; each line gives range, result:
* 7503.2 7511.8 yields 7.09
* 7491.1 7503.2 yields 6.87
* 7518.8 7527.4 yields 8.47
